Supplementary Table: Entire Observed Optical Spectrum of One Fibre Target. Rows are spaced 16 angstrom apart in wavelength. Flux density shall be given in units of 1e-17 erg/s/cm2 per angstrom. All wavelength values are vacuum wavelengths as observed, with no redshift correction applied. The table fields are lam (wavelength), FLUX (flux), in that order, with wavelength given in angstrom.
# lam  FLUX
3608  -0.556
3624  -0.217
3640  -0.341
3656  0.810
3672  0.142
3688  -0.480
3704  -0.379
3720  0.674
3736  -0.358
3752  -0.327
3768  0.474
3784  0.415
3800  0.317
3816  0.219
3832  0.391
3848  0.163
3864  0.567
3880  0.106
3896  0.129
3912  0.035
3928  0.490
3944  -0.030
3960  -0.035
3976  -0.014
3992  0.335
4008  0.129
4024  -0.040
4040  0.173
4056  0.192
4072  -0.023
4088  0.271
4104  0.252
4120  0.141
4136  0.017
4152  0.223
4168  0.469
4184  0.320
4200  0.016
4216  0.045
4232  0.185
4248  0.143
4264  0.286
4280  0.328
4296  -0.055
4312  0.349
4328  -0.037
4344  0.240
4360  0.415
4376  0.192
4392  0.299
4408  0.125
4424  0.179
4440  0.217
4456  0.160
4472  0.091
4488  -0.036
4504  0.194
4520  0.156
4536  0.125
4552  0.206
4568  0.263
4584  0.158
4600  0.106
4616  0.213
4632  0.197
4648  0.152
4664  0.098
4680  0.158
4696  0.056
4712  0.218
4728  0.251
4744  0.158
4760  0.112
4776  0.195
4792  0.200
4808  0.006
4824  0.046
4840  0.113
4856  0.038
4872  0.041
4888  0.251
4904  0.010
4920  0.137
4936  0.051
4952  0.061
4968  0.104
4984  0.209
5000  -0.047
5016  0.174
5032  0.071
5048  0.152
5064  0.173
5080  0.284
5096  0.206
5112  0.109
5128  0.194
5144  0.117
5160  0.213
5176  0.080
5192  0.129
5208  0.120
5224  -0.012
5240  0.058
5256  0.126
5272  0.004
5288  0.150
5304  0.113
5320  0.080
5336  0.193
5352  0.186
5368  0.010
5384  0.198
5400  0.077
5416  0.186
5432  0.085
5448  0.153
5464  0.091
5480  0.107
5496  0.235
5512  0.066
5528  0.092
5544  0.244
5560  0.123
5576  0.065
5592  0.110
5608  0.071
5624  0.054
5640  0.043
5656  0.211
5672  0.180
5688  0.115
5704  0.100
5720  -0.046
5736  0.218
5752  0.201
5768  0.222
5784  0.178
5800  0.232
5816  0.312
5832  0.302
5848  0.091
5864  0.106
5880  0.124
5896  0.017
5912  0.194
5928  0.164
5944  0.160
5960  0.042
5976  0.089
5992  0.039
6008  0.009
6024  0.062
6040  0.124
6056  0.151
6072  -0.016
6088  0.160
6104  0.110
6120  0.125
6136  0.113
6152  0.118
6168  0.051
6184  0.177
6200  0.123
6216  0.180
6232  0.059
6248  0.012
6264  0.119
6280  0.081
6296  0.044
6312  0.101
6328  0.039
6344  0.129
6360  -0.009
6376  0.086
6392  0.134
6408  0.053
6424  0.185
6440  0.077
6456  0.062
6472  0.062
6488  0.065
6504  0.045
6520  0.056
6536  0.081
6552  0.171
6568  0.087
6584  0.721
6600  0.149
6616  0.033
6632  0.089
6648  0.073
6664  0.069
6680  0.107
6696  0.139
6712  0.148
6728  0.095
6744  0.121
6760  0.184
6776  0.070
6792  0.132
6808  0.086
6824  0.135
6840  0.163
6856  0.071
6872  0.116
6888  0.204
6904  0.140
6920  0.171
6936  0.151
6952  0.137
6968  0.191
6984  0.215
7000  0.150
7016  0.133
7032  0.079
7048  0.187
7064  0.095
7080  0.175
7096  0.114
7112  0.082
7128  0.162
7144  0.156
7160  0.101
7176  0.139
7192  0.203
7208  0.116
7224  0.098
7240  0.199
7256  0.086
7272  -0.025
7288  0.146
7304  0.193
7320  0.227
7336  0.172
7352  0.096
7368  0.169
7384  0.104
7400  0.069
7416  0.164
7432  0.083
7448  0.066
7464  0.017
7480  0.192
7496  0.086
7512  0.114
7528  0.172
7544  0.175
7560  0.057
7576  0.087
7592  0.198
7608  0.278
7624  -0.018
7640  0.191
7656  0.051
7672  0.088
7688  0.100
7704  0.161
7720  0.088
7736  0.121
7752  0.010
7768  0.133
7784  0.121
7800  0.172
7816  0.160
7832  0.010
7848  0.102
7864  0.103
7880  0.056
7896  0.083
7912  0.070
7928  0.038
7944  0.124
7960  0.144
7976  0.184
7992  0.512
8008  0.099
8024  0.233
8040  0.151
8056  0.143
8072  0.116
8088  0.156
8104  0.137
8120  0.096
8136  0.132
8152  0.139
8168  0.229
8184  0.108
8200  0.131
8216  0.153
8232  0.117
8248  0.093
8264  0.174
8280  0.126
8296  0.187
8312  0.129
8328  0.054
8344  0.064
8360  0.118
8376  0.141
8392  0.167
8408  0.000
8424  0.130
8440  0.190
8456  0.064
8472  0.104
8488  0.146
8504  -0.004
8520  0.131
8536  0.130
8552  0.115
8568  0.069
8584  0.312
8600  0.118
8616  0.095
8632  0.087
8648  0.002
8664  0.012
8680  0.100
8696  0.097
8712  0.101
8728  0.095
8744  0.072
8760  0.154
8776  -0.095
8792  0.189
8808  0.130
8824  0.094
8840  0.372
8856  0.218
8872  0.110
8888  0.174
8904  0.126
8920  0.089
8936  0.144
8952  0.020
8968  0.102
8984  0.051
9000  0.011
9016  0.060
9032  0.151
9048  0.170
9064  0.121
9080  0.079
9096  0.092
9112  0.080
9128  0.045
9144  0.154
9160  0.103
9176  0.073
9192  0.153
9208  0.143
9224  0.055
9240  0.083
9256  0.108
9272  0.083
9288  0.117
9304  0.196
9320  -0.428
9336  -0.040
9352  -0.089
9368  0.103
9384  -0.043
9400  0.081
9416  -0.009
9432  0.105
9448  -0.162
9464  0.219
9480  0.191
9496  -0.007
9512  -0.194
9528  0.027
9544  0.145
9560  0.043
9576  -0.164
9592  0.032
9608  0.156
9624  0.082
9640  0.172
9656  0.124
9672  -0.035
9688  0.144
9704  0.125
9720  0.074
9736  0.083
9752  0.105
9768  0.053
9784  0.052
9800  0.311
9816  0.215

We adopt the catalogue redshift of 0.77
